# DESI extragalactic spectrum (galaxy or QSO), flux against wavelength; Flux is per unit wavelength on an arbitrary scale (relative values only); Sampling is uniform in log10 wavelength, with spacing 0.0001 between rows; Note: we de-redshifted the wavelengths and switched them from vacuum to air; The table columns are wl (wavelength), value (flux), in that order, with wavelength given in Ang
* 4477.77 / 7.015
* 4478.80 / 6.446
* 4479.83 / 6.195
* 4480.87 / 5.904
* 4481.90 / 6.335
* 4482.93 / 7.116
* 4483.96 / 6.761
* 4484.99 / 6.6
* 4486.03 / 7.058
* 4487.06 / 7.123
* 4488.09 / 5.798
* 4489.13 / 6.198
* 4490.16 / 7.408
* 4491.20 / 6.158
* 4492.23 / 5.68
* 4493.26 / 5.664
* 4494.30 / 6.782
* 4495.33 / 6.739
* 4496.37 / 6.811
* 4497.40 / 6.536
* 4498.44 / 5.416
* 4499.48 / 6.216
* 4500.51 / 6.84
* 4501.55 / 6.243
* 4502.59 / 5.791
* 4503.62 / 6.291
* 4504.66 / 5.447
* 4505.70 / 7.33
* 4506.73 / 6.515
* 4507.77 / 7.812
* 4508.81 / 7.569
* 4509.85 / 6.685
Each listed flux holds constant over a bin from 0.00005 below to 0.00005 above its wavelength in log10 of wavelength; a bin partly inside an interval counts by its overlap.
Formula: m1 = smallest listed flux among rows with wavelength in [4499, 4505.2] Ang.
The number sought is 5.447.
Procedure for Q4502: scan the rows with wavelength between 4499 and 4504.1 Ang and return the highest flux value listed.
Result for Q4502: 6.84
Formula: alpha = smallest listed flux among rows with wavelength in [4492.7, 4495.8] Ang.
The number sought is 5.664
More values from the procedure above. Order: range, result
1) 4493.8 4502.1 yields 5.416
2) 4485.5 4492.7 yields 5.68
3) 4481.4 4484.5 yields 6.335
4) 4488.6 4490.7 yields 6.198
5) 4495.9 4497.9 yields 6.536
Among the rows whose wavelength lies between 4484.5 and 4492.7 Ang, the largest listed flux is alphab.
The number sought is 7.408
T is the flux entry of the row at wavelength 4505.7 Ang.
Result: 7.33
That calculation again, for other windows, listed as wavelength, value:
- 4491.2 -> 6.158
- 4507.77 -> 7.812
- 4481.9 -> 6.335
